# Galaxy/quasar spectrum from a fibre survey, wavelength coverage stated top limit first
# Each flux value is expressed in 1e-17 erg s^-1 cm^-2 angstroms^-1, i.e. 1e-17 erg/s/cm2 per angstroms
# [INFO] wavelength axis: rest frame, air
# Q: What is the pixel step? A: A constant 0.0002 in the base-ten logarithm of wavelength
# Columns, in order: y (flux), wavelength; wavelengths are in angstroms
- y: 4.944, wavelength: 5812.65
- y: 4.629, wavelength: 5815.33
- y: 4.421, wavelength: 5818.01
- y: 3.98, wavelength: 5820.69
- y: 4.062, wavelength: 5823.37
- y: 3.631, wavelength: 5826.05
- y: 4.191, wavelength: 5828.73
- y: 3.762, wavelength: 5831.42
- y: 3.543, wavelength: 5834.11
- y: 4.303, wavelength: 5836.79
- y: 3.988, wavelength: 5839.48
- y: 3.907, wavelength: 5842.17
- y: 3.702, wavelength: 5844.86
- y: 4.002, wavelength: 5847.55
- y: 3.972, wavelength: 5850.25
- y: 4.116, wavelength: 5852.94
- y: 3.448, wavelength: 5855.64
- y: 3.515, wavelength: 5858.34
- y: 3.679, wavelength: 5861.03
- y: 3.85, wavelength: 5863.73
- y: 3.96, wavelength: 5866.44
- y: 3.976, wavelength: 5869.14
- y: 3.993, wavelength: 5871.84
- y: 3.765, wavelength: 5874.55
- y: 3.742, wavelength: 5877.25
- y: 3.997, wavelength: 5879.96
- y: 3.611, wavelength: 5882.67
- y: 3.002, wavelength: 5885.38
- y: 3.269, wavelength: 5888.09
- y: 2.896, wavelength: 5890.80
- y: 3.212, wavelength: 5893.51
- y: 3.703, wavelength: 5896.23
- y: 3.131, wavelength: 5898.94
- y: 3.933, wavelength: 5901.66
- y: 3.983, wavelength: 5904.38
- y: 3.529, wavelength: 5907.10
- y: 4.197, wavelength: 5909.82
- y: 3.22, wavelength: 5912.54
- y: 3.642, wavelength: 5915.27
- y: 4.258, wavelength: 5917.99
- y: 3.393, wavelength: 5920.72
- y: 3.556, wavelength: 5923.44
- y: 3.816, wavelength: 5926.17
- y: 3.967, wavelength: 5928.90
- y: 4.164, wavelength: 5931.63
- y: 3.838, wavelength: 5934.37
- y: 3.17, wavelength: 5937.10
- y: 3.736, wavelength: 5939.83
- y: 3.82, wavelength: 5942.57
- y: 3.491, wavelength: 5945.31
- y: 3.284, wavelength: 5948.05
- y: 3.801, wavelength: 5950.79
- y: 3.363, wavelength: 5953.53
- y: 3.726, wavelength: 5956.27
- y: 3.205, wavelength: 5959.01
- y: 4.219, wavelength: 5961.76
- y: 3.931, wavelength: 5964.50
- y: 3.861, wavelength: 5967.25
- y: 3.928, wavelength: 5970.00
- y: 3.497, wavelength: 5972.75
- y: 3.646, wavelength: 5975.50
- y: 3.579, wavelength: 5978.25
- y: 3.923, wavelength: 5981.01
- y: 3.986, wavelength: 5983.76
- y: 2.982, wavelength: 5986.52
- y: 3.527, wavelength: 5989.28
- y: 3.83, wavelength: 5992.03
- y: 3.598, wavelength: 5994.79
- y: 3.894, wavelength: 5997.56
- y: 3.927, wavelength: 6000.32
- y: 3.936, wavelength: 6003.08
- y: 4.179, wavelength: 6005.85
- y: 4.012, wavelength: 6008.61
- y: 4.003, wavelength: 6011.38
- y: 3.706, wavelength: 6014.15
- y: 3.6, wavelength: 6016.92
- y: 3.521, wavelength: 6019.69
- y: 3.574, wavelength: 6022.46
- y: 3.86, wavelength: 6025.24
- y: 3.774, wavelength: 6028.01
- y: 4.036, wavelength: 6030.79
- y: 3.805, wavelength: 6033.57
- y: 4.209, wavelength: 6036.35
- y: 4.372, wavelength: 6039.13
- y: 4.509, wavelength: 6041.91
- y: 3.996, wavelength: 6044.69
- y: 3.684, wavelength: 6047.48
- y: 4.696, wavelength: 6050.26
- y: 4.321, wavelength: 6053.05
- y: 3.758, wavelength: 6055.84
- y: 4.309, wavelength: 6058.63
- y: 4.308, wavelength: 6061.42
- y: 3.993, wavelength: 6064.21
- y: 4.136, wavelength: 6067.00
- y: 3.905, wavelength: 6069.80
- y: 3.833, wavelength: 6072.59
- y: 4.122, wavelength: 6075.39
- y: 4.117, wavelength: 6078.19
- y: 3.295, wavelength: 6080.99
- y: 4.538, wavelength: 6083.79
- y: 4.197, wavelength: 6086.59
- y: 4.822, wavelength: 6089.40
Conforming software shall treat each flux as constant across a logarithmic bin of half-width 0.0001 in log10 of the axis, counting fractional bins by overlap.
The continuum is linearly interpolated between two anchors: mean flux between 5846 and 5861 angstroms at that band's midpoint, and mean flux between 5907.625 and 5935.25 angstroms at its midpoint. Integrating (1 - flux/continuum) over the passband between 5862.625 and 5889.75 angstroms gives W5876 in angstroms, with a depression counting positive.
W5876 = 0.7 angstroms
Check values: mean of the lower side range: 3.8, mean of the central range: 3.71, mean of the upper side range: 3.8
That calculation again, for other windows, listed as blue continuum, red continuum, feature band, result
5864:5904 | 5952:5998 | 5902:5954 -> -0.9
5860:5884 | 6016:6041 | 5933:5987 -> 2.8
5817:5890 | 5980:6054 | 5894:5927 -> 1.4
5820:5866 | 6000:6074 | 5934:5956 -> 2.1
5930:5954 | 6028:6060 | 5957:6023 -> 2.0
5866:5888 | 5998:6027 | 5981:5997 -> 0.8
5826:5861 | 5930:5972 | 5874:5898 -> 2.2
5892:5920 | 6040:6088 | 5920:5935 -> -0.3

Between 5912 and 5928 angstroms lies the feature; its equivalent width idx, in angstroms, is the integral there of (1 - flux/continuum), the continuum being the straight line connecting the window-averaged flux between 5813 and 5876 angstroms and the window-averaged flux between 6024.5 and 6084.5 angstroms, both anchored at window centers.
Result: 1.25 angstroms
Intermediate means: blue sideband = 3.95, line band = 3.68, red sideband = 4.07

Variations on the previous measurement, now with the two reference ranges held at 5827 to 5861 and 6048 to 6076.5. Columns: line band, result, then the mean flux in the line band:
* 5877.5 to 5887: 0.9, 3.55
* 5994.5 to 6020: 1.2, 3.86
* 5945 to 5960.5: 2.0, 3.48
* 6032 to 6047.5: -0.1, 4.13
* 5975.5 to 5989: 1.4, 3.61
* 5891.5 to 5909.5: 1.5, 3.59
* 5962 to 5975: 0.6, 3.83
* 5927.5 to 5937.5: 0.3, 3.84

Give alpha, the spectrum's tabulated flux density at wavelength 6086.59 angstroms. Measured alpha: 4.197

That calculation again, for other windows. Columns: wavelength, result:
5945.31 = 3.491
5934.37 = 3.838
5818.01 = 4.421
